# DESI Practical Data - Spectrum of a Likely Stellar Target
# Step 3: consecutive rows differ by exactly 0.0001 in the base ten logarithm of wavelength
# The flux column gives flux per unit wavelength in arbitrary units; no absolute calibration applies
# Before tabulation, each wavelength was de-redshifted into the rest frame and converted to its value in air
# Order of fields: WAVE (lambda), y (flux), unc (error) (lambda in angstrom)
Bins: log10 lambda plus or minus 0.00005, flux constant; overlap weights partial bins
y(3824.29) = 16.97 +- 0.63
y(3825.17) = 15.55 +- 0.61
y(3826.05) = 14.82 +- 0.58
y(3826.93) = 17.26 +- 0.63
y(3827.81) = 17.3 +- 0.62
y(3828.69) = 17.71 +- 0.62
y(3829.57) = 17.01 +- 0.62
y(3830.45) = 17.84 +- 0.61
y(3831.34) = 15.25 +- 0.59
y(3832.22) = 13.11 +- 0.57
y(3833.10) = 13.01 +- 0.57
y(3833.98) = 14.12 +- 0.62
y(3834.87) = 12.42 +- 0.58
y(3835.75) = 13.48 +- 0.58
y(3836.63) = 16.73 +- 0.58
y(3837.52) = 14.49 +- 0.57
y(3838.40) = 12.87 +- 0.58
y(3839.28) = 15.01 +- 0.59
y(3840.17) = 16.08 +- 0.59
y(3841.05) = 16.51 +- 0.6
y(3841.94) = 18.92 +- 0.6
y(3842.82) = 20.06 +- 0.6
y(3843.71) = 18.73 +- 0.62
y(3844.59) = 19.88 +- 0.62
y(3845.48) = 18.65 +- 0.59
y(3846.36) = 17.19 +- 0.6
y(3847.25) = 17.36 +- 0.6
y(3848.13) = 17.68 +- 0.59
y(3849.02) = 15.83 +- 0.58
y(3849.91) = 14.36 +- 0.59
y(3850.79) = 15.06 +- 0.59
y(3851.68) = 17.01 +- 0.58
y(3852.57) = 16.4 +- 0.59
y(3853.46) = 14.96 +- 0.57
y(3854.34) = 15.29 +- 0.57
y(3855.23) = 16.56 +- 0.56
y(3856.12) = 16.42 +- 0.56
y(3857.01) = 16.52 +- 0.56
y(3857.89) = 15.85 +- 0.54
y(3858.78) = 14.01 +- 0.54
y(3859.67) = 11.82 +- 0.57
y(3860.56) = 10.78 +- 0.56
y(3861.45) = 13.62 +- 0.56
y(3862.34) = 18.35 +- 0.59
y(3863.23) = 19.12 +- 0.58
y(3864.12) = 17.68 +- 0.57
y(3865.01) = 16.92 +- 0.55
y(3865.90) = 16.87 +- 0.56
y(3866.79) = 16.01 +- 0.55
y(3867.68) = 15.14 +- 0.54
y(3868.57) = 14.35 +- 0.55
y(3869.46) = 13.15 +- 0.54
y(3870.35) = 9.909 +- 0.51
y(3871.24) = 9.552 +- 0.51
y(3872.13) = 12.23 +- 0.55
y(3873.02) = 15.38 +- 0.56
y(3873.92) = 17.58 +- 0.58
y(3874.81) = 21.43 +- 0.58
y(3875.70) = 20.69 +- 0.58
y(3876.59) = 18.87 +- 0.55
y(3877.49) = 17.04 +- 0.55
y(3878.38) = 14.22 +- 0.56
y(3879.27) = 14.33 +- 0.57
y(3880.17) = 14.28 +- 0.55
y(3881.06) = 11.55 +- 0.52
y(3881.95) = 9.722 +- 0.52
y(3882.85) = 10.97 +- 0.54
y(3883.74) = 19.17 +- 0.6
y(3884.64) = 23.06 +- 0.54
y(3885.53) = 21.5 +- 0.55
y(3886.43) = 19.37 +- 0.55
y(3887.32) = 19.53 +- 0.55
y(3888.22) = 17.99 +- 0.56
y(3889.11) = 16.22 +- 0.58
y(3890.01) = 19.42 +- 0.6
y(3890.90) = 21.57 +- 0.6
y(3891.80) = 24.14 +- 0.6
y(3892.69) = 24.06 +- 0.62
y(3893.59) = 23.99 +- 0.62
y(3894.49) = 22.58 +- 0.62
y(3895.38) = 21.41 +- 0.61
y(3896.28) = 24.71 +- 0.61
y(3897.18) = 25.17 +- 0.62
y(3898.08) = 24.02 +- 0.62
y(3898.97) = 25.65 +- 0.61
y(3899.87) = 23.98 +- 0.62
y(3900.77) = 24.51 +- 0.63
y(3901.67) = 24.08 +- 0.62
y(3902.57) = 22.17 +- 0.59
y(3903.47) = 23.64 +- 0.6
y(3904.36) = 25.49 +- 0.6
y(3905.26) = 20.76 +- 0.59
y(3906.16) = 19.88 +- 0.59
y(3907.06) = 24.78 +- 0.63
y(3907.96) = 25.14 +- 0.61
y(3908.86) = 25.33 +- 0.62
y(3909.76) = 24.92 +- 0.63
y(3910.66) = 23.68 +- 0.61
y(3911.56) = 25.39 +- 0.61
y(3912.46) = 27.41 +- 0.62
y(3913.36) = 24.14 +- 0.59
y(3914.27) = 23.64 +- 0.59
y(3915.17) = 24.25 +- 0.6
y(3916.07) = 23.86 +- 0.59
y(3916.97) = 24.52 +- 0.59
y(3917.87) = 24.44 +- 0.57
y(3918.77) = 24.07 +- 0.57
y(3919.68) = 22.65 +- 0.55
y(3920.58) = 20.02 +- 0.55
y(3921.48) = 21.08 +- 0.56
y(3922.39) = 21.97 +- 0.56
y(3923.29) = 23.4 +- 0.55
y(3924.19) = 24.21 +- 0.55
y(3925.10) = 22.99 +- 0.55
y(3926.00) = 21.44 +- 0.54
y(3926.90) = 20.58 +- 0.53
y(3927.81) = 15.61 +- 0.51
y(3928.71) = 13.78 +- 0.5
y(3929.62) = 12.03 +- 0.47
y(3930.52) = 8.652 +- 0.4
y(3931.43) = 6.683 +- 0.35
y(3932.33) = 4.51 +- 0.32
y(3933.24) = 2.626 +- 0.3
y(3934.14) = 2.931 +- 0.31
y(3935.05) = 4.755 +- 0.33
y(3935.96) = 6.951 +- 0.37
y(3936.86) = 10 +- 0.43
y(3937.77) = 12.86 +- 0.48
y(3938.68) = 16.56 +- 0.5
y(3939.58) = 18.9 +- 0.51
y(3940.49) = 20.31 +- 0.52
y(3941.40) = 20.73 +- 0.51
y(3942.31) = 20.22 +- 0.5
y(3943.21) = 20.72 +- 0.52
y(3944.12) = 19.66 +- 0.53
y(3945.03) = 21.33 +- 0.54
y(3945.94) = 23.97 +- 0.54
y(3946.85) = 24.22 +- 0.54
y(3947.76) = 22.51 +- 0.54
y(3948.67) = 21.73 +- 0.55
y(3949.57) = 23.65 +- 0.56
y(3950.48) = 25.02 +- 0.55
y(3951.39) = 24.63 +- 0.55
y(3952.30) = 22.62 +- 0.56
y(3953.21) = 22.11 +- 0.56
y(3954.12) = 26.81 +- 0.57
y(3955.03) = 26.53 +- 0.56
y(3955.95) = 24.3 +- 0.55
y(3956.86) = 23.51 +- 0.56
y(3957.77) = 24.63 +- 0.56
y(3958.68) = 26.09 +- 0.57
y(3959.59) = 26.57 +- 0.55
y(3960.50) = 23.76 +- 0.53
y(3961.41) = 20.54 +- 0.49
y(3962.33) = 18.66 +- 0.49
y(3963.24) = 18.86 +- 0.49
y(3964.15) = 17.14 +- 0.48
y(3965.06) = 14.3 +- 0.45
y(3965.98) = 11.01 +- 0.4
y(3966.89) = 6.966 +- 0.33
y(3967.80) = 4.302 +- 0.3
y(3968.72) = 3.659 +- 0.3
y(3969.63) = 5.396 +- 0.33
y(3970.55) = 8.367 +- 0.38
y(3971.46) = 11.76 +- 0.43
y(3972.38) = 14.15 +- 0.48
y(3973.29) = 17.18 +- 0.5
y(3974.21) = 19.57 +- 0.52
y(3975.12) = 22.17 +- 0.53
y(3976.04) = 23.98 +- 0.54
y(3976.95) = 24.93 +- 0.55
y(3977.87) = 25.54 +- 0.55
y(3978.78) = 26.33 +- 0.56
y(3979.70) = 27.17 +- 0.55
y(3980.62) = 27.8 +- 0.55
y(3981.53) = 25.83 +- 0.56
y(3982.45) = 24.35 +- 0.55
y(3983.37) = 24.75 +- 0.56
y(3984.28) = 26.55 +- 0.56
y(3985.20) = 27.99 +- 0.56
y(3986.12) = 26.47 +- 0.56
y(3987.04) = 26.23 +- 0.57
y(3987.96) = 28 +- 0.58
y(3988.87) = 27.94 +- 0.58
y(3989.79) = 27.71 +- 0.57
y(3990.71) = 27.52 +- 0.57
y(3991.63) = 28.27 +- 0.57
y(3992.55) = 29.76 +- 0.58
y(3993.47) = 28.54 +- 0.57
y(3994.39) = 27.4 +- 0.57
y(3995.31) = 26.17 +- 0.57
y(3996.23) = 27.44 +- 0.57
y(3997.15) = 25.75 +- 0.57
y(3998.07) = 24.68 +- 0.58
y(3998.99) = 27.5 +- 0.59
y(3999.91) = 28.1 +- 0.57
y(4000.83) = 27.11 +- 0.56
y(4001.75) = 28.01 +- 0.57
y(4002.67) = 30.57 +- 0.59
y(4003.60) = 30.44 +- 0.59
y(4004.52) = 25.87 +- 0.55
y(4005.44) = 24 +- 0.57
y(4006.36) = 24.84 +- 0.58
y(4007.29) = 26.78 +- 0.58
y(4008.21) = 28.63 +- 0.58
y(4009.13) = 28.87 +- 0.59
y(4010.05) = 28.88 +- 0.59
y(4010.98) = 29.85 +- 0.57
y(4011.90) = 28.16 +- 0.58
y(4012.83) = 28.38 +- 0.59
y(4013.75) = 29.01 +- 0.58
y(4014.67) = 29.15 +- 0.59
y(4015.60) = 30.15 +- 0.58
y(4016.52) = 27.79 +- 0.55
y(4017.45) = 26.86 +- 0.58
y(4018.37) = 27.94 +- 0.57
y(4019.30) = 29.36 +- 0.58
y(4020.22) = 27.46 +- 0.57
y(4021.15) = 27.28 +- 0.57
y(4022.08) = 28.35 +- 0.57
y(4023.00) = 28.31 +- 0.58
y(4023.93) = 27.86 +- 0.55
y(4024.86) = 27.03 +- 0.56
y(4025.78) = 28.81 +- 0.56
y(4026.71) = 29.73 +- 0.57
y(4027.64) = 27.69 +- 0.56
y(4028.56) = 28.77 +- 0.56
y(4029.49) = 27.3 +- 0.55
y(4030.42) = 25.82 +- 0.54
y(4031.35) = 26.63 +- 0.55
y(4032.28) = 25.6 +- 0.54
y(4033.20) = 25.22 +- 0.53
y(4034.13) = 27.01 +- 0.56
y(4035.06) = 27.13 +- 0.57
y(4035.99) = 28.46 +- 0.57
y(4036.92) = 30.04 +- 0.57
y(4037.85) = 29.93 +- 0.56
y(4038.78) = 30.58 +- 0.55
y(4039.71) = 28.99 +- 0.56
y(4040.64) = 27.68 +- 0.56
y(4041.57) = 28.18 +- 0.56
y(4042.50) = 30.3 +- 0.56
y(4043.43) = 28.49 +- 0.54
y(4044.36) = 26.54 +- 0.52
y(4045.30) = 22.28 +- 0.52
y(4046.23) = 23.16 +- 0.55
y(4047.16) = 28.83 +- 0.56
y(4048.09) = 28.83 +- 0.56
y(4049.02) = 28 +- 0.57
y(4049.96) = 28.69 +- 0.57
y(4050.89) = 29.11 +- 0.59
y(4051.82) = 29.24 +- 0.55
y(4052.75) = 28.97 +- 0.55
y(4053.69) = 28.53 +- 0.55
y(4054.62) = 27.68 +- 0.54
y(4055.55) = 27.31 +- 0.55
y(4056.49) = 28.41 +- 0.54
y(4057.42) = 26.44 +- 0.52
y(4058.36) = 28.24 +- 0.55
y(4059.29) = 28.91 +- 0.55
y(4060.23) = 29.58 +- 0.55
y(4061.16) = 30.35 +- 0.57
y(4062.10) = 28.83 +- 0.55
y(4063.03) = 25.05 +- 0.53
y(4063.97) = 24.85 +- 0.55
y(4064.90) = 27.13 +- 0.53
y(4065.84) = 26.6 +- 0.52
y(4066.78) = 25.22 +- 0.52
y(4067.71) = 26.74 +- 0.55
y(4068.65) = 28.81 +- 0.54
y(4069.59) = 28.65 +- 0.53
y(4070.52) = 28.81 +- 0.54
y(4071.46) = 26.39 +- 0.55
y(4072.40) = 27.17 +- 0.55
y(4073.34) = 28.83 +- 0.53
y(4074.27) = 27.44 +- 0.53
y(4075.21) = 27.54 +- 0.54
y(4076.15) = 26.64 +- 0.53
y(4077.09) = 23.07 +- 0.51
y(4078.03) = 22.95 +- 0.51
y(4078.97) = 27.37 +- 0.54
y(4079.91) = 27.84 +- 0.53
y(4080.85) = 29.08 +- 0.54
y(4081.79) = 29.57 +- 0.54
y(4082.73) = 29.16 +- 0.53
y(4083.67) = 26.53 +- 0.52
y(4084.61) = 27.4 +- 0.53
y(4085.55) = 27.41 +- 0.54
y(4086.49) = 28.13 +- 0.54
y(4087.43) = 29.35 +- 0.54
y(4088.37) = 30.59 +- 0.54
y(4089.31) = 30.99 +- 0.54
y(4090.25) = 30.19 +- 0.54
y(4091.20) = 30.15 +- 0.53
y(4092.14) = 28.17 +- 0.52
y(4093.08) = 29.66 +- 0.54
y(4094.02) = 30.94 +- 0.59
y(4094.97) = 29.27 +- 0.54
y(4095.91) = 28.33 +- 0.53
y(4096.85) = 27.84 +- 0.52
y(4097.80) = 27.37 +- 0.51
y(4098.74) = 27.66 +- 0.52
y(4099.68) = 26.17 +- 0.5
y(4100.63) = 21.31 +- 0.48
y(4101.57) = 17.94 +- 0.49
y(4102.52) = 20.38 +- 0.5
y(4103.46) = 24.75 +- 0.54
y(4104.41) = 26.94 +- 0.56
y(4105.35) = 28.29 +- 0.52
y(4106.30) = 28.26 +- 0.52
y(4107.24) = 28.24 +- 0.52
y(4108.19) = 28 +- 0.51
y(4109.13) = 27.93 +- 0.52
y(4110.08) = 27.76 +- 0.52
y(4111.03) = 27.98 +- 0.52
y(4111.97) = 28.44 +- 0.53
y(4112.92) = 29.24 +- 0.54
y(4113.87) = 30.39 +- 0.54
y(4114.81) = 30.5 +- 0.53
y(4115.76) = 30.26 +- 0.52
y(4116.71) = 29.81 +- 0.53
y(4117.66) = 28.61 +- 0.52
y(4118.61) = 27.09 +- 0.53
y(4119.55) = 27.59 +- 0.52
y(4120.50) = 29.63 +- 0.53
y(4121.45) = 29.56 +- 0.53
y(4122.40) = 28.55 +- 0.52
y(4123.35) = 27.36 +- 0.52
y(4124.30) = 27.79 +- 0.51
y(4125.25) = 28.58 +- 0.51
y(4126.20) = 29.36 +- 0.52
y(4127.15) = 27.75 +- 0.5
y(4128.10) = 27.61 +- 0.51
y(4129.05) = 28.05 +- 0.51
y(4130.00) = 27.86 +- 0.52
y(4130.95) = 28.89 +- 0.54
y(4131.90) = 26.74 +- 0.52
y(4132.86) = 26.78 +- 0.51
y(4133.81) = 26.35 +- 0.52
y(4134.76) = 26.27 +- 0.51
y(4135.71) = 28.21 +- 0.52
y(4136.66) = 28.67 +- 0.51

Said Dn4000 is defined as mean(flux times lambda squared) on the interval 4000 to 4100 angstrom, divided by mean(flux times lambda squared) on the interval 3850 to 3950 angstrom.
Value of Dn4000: 1.6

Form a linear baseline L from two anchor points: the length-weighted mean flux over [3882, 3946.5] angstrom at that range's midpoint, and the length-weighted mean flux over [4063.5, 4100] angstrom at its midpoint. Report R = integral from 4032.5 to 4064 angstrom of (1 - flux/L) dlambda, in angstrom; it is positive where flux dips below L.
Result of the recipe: -2.0 angstrom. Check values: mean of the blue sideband 19.9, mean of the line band 28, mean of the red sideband 27.9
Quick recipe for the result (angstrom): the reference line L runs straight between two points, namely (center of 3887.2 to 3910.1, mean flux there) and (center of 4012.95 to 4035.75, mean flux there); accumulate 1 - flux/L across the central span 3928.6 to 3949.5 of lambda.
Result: 8.3 angstrom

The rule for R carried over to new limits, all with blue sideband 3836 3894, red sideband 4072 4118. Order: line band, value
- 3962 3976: 5.5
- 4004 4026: -3.7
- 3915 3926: -2.1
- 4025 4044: -2.5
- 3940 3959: -2.2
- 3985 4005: -4.1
